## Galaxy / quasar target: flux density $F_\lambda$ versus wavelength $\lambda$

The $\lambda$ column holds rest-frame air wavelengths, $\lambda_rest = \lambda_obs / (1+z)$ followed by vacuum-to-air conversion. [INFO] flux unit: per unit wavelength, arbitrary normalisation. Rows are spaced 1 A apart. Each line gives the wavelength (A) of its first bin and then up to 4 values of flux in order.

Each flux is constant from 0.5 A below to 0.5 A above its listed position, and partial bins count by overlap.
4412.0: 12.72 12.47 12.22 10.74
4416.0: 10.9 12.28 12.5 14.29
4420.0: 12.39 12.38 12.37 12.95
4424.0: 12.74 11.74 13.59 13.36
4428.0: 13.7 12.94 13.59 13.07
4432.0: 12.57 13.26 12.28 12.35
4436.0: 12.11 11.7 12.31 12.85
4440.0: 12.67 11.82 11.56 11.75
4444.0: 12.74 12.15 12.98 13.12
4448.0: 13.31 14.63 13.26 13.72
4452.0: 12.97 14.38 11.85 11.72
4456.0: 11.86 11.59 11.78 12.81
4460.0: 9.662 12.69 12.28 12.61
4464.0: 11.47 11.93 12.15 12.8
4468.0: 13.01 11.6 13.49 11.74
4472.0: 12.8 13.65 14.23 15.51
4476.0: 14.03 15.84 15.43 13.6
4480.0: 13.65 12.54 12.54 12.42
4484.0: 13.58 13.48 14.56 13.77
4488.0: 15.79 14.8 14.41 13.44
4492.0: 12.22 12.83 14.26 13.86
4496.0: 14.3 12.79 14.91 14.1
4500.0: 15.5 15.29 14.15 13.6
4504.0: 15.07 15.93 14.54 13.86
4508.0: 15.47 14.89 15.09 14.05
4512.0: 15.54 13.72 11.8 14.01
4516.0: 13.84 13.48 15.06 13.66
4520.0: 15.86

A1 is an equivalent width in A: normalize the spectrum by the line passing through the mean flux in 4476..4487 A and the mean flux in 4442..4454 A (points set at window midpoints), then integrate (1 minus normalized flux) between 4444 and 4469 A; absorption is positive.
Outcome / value 1.36 A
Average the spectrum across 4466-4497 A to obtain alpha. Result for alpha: 13.6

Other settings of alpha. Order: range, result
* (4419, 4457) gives 12.7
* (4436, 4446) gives 12.2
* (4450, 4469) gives 12.3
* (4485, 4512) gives 14.4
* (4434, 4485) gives 12.8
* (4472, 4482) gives 14.1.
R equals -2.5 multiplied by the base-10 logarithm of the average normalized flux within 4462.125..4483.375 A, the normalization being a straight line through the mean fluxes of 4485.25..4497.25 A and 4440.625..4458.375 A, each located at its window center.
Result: 0.01 mag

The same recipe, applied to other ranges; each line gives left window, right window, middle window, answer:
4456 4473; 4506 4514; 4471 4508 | -0.05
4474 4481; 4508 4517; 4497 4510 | -0.04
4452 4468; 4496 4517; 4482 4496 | -0.02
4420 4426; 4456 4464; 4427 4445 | -0.02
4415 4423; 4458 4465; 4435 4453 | -0.05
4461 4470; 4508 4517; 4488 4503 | -0.05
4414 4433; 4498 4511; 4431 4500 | 0.06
